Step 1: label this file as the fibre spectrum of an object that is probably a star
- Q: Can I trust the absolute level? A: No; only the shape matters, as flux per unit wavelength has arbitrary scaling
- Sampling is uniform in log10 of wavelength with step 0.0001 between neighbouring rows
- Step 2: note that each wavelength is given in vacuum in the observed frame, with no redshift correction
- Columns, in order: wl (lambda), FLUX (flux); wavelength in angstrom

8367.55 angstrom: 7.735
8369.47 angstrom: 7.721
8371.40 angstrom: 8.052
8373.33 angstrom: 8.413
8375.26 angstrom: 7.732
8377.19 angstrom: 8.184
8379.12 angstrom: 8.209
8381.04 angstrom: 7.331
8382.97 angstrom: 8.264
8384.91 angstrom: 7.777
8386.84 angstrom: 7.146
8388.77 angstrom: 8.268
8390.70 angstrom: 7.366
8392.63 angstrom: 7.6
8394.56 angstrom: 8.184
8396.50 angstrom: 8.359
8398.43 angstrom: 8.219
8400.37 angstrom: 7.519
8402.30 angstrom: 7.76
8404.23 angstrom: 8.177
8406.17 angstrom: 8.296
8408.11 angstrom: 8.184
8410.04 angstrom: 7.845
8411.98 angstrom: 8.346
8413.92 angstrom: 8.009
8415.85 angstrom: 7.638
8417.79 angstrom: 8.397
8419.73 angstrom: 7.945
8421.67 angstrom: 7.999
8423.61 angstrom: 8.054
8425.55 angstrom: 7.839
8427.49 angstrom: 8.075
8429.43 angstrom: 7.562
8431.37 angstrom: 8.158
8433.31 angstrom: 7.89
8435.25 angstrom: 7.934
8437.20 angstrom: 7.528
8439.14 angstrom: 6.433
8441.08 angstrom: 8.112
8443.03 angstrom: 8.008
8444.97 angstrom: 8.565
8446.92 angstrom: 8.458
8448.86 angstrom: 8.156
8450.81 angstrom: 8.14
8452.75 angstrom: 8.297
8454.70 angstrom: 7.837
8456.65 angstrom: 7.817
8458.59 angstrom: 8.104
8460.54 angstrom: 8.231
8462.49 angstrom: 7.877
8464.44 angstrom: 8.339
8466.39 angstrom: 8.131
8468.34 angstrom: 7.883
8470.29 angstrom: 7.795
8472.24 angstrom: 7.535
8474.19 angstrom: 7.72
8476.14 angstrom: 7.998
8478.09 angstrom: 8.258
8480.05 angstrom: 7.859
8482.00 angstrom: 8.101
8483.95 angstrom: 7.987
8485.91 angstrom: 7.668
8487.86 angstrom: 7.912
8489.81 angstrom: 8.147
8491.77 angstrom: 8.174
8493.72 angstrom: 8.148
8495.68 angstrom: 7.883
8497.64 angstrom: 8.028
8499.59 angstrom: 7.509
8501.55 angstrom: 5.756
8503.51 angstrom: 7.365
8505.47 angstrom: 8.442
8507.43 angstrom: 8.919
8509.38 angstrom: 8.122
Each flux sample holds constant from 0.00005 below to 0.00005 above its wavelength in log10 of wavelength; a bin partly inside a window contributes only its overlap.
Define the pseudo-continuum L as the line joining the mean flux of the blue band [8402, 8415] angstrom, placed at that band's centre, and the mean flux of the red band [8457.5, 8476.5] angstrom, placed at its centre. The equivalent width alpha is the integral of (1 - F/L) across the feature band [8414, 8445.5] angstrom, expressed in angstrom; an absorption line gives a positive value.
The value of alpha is 0.7 angstrom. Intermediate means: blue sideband 8.1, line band 7.88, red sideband 7.96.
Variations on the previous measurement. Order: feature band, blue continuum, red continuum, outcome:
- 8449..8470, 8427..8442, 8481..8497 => -0.6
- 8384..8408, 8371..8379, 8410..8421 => 0.5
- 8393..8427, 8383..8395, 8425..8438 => -1.0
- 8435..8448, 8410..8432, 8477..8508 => 0.2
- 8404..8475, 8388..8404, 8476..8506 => -1.0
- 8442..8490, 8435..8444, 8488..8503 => -2.6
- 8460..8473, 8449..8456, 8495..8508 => 0.0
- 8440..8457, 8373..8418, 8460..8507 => -0.5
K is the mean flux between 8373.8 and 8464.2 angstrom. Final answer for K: 7.96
